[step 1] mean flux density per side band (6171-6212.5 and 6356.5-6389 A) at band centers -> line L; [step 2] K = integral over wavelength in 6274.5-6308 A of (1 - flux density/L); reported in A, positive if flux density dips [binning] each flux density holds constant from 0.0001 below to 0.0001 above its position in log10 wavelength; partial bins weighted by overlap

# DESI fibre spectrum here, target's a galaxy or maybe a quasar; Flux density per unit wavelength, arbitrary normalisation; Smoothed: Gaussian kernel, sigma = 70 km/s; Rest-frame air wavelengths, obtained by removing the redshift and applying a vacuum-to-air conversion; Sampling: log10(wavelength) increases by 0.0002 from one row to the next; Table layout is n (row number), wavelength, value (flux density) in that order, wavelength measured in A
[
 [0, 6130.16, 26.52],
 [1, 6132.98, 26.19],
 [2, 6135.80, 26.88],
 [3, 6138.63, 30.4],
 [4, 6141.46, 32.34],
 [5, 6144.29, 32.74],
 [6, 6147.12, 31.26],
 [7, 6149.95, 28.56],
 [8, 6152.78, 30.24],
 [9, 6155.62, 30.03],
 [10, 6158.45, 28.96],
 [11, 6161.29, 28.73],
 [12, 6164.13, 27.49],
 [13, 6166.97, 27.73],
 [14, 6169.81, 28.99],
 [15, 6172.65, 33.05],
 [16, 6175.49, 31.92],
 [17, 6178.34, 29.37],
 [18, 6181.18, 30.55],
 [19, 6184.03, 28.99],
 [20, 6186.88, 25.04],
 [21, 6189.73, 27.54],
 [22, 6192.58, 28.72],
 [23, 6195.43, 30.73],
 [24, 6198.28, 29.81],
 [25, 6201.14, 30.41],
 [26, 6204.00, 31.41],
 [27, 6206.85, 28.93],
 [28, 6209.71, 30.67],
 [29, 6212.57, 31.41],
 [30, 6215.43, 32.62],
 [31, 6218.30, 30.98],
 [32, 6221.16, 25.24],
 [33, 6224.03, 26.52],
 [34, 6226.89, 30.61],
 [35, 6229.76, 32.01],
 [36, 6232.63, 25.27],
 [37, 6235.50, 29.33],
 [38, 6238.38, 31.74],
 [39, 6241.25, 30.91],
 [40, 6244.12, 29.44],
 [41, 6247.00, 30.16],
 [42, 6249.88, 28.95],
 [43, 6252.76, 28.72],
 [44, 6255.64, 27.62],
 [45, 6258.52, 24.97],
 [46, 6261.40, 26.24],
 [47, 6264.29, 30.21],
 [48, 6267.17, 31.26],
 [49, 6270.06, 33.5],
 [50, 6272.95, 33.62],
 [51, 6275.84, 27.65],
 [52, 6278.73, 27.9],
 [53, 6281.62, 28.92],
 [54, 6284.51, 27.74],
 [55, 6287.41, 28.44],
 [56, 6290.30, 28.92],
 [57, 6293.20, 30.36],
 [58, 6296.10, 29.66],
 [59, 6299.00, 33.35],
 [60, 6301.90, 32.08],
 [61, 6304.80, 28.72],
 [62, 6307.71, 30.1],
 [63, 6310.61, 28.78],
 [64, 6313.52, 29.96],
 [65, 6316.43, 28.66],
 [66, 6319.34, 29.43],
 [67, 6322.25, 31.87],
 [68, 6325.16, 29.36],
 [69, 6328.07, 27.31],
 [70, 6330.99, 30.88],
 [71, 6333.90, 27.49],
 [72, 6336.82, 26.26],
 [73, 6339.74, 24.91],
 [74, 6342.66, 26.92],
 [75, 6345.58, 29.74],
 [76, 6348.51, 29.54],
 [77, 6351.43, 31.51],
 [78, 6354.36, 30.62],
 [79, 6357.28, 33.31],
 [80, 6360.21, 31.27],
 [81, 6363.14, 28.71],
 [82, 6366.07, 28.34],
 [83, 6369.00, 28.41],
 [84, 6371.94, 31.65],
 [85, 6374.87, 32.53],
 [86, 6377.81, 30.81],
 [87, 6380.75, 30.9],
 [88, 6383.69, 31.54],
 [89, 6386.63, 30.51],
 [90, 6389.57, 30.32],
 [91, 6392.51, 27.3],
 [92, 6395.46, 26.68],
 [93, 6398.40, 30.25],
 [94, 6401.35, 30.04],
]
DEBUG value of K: 0.9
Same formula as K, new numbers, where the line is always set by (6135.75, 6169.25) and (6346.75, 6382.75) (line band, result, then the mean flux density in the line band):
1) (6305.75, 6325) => 0.4 A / 29.7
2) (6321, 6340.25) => 1.3 A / 28.4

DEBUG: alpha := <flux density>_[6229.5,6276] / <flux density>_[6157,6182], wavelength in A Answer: 1.0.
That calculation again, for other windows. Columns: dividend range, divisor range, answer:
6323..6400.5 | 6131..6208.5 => 1.00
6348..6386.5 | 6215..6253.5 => 1.05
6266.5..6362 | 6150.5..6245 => 1.00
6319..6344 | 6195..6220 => 0.92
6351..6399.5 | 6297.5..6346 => 1.04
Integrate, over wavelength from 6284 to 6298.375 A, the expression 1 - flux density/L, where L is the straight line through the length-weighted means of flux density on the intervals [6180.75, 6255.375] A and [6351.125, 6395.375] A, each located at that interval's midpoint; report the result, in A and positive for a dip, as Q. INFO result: 0.3 A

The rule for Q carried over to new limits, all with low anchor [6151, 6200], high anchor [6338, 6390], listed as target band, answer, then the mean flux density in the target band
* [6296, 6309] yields -0.48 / 30.9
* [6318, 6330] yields 0.14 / 29.6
